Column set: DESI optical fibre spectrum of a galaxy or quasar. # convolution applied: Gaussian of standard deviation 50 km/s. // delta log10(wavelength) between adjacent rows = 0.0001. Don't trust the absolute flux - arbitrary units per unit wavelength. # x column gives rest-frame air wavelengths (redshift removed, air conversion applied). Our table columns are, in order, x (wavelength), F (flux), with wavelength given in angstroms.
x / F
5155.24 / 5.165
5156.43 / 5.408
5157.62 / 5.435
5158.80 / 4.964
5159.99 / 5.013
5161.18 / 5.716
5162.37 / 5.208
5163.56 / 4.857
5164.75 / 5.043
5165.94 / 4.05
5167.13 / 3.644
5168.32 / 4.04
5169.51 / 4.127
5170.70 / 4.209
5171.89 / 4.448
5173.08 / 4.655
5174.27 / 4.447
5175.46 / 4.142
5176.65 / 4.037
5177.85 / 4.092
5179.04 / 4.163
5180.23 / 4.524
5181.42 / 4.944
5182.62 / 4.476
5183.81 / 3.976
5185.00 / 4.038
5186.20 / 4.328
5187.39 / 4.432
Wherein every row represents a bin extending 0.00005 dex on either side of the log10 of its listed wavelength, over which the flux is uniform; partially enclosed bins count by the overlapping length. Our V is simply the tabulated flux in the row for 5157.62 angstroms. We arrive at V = 5.435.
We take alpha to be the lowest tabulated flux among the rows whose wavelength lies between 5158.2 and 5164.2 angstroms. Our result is 4.857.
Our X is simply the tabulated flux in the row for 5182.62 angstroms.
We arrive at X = 4.476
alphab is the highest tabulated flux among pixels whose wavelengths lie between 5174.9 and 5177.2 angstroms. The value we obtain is 4.142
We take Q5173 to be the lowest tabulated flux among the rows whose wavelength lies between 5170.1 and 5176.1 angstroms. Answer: 4.142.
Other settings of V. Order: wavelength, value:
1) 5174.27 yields 4.447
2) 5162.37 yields 5.208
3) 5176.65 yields 4.037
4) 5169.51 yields 4.127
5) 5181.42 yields 4.944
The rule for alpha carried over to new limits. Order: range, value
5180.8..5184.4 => 3.976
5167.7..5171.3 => 4.04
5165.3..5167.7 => 3.644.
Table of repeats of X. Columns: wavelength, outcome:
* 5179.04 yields 4.163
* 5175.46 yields 4.142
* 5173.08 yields 4.655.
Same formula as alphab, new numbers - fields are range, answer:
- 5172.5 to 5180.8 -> 4.655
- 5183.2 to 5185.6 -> 4.038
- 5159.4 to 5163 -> 5.716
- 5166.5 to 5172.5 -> 4.448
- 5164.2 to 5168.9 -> 5.043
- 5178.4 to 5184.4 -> 4.944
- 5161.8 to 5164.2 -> 5.208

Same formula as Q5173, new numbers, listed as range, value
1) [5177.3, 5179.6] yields 4.092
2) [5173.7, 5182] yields 4.037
